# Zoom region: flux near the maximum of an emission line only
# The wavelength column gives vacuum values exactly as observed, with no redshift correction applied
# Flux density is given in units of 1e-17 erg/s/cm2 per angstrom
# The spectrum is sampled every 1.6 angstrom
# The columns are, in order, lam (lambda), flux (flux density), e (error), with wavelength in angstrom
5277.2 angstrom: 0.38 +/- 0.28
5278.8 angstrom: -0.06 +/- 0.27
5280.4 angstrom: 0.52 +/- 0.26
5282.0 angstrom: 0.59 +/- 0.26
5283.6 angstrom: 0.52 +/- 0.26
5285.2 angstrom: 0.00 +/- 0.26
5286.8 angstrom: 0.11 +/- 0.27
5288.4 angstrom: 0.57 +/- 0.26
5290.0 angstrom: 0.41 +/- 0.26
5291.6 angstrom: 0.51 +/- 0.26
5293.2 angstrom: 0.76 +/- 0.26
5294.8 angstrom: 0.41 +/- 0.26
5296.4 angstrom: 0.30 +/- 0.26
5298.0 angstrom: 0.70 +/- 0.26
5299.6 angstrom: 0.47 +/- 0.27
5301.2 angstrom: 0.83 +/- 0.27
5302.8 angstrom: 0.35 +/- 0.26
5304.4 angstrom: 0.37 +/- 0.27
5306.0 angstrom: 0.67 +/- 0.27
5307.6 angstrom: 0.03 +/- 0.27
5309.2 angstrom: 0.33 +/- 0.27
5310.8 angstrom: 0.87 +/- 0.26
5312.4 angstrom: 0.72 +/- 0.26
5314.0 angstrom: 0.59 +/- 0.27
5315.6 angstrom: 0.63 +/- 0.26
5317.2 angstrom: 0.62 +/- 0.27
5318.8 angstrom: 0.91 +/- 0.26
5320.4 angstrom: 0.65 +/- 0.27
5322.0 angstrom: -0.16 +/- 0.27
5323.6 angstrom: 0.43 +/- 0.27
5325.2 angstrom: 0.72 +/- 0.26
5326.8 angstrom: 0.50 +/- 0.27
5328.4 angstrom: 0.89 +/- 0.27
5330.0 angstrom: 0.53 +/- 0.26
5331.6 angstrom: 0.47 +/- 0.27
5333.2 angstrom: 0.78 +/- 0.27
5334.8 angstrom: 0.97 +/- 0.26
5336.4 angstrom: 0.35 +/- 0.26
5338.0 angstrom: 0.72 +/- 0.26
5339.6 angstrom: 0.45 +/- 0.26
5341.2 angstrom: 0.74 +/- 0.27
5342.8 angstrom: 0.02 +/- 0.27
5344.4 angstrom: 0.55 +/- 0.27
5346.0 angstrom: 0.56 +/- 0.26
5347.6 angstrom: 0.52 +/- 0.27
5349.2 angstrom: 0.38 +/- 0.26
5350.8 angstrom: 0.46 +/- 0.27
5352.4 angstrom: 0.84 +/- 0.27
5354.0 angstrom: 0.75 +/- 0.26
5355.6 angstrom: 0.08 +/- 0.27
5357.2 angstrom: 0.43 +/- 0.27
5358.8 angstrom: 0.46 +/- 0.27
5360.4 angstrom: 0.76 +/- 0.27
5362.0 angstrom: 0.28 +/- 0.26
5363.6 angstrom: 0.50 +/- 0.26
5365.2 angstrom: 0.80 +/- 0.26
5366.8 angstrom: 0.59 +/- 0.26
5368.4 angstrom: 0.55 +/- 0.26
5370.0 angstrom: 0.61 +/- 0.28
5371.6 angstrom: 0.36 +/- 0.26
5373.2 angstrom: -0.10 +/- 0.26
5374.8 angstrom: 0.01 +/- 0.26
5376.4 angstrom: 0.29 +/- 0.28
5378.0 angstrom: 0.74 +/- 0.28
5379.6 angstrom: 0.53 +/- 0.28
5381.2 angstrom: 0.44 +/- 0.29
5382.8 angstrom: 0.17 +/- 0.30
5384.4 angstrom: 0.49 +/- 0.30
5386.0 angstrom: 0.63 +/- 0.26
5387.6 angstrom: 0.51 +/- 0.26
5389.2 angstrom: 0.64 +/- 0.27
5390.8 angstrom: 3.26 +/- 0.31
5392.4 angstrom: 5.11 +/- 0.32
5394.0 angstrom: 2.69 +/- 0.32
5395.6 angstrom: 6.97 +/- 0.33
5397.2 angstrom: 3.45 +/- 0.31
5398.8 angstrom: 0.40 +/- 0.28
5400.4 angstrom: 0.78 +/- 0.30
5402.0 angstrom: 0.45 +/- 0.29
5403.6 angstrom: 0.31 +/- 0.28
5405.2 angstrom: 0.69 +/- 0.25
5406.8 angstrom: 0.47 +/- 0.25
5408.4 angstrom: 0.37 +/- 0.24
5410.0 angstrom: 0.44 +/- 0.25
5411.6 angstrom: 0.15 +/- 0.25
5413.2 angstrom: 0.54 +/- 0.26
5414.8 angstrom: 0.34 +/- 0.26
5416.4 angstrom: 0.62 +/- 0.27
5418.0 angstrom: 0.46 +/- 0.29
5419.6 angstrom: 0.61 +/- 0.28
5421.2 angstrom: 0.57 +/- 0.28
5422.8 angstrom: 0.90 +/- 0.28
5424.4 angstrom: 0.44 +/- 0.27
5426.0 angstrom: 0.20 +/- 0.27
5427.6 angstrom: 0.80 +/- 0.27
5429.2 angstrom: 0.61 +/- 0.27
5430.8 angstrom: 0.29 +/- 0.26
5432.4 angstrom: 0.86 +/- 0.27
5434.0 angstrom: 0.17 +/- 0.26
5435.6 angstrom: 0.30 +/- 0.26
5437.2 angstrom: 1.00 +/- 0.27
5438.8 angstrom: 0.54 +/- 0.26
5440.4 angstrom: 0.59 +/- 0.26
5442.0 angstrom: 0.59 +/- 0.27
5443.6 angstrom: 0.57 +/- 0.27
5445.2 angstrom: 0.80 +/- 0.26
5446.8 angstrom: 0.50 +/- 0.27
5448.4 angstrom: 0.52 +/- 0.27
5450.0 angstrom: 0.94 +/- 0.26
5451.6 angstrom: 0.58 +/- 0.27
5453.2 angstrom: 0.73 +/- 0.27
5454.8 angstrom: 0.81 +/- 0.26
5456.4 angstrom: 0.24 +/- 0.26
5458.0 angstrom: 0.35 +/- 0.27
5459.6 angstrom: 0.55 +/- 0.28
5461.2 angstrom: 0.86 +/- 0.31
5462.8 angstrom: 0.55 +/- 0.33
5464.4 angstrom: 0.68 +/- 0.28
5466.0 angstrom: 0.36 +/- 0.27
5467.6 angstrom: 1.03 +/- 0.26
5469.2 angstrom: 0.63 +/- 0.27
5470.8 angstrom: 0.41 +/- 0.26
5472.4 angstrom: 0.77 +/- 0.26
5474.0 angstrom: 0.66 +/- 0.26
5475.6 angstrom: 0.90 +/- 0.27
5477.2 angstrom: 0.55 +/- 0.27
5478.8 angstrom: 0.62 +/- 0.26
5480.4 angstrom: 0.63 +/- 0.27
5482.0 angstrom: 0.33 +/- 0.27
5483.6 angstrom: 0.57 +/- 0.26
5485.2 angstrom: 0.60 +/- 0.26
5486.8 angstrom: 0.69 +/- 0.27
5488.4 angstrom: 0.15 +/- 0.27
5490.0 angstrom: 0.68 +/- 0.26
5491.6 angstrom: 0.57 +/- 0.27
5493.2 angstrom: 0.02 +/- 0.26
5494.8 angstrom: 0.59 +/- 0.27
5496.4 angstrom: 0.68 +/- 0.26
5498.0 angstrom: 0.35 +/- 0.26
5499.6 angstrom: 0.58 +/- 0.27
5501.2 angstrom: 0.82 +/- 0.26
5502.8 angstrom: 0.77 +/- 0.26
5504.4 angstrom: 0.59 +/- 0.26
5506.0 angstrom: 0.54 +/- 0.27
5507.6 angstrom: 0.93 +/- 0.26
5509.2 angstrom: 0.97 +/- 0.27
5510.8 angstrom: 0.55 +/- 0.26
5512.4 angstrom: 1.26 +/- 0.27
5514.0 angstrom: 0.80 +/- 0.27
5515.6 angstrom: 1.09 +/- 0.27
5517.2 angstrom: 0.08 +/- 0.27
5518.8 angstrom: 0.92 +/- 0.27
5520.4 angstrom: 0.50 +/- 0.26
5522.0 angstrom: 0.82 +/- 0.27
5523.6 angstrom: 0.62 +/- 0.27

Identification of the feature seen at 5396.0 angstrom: [O II] 3727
